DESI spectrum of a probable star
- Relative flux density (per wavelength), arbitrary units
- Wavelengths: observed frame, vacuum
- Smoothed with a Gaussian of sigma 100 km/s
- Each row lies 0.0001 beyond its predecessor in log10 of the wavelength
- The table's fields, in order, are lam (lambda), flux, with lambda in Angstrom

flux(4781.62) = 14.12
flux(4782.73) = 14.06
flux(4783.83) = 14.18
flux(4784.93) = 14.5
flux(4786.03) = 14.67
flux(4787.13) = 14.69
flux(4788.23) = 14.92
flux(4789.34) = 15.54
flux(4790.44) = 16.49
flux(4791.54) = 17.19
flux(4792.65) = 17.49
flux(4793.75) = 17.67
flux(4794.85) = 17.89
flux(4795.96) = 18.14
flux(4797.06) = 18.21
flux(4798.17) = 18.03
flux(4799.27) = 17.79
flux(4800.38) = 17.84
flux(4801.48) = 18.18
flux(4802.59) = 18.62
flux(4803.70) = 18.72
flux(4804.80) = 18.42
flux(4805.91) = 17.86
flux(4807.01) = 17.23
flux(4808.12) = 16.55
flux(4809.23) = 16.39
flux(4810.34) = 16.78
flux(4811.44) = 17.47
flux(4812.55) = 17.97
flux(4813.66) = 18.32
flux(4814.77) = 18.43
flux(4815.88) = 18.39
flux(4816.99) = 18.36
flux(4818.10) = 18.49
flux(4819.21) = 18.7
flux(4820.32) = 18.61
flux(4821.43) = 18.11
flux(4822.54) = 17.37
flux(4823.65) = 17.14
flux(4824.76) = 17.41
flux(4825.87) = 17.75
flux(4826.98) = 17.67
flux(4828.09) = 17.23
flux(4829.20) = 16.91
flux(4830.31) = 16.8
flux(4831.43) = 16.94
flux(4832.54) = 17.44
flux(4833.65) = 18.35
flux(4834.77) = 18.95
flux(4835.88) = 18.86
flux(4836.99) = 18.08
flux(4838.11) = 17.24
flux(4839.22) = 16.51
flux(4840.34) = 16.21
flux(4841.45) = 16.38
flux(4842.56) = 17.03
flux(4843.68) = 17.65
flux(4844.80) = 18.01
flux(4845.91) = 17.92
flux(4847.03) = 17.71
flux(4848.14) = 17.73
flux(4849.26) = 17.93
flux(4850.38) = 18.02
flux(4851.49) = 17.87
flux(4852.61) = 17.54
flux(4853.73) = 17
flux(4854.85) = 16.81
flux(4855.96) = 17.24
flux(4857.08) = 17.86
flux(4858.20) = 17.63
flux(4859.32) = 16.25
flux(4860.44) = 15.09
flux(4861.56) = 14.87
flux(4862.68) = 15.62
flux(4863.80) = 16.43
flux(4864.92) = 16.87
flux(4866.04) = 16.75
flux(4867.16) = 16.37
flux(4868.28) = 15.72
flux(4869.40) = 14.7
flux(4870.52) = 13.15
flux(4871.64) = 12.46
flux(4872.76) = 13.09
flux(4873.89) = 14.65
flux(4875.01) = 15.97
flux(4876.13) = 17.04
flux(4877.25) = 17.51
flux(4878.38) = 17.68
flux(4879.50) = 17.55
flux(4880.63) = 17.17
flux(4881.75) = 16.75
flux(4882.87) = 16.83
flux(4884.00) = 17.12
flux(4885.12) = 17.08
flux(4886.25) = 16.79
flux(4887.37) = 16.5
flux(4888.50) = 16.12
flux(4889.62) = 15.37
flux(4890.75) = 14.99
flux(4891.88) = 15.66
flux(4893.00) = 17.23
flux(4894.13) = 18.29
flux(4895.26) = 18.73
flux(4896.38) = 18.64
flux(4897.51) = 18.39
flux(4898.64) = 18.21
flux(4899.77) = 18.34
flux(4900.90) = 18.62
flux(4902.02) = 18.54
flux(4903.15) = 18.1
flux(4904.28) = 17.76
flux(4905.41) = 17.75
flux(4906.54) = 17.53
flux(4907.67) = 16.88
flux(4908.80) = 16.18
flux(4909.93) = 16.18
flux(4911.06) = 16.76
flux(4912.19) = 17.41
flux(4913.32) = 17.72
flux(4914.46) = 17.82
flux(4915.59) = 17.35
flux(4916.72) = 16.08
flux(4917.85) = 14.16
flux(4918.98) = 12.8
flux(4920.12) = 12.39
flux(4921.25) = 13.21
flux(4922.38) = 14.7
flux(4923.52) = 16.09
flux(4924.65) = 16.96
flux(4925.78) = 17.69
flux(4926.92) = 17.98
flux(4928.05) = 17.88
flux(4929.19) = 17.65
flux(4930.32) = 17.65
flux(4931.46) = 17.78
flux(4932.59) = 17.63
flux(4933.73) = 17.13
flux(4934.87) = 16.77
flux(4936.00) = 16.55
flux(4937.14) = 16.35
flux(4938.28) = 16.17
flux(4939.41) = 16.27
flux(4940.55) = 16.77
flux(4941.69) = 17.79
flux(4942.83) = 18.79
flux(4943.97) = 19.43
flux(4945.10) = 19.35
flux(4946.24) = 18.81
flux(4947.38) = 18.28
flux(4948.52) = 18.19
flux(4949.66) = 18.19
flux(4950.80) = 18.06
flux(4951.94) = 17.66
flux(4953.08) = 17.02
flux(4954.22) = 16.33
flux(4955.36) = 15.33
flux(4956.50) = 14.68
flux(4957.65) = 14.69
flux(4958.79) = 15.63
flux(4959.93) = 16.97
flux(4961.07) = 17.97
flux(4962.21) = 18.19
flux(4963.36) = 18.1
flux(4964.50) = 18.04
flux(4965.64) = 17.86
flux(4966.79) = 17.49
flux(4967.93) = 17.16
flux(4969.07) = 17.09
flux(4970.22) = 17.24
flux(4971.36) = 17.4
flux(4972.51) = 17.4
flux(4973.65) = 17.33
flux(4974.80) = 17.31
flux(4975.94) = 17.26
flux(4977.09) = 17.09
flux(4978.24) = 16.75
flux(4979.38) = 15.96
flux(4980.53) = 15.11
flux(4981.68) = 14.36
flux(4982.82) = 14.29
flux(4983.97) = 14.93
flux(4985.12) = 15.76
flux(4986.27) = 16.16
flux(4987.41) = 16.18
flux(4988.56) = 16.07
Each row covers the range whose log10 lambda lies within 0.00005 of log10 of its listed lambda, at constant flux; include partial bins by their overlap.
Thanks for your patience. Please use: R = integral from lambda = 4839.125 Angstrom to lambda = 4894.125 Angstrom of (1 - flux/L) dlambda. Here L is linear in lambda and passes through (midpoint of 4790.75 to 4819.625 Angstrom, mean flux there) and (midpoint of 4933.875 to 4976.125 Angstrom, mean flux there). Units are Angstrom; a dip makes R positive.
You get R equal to 3.5 Angstrom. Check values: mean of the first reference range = 17.9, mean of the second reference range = 17.3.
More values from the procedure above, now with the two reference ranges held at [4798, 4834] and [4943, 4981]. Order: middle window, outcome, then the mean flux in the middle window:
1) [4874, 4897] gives 0.8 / 16.9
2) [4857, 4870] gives 1.1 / 16.1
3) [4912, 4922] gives 1.2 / 15.3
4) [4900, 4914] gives 0.0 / 17.5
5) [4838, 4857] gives 0.3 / 17.4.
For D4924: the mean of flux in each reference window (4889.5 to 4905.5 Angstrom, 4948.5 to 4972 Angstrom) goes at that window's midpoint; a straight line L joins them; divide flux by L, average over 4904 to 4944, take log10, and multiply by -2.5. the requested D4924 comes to 0.05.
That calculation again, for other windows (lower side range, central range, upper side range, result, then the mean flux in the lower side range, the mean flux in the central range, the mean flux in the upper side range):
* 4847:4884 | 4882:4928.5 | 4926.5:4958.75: 0.00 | 16.4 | 16.8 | 17.3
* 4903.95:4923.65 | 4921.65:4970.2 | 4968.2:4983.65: -0.06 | 16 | 17.2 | 16.5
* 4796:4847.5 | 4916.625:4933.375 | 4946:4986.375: 0.07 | 17.7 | 16.1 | 16.8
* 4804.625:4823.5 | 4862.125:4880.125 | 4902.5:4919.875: 0.09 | 17.8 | 15.7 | 16.6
